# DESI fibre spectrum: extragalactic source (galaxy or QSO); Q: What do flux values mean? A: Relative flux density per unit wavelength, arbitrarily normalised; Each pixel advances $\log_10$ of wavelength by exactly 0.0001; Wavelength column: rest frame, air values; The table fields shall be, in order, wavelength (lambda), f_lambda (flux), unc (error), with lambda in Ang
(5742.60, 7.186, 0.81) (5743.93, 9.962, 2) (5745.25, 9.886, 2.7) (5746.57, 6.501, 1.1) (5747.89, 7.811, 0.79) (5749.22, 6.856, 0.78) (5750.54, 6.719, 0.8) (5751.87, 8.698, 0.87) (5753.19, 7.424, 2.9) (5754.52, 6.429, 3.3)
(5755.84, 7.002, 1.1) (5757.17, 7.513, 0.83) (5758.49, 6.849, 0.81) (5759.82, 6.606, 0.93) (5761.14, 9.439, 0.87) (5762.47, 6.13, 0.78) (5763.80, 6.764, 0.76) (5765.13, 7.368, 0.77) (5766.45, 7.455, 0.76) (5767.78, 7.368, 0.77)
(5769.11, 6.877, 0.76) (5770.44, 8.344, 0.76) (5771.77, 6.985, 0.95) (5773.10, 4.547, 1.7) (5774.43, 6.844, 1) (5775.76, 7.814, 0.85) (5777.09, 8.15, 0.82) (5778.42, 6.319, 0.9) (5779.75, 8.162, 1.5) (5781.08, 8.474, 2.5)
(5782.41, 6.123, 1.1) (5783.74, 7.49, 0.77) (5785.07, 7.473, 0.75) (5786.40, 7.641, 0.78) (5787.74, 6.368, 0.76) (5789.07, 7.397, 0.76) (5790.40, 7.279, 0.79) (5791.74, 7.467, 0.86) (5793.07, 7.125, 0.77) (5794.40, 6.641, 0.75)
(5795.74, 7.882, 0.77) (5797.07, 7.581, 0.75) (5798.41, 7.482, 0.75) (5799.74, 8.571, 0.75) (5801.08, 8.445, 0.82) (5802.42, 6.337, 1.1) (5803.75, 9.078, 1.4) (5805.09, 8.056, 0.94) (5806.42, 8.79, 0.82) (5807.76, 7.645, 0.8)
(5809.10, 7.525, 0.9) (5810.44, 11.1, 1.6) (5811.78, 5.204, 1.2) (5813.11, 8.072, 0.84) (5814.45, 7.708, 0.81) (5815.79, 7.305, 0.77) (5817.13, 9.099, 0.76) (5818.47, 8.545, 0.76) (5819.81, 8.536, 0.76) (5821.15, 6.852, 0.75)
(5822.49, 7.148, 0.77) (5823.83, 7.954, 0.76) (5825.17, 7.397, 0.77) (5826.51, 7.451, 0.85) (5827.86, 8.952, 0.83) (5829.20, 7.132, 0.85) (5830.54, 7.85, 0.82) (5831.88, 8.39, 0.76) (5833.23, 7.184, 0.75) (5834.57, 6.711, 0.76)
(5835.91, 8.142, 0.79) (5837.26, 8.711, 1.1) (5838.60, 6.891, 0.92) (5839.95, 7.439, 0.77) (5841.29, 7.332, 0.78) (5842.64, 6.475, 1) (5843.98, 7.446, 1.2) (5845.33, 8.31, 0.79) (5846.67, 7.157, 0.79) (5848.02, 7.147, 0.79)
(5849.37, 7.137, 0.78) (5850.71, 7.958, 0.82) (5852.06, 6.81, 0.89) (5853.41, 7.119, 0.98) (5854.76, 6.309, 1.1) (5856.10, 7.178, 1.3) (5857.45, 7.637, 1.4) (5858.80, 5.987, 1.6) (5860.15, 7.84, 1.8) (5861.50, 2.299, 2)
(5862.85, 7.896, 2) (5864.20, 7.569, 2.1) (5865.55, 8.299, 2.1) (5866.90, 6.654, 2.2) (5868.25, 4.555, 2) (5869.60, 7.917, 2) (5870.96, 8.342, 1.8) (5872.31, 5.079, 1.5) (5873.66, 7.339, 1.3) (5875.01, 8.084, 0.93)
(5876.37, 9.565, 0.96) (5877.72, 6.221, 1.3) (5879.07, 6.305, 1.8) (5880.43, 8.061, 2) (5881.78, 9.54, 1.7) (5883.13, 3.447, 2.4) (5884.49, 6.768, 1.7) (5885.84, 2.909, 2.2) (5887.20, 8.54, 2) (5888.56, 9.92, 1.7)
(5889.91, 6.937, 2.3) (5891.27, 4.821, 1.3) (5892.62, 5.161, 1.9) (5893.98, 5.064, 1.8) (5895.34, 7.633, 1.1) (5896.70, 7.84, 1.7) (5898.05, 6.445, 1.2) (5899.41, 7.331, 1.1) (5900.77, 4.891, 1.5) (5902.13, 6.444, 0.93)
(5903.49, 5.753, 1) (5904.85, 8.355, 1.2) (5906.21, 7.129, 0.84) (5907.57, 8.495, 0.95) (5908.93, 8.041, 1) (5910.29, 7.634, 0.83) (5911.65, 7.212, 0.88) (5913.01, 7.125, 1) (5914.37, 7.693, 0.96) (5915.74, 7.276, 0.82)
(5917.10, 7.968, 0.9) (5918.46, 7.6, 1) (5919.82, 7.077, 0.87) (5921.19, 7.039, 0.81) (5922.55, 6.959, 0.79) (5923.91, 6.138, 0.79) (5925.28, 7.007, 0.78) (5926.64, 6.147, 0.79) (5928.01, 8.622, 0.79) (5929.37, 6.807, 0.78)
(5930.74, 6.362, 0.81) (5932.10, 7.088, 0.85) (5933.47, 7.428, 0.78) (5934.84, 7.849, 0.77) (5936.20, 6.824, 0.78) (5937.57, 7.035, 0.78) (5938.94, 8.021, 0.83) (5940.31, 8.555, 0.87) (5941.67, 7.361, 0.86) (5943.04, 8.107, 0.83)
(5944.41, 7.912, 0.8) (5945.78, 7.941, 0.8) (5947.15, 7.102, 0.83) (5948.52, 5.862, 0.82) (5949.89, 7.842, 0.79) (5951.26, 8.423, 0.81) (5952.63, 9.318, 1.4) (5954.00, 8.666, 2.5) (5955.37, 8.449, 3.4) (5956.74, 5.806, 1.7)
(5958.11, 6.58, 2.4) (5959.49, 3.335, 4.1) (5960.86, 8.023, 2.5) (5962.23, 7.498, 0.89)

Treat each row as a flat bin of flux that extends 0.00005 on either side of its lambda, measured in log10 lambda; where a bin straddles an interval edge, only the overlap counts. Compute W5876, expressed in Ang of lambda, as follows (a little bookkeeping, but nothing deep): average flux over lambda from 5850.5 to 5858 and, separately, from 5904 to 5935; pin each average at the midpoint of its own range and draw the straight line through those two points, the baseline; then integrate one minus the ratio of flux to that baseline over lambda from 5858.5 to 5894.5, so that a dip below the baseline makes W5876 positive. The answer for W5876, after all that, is 2.3 Ang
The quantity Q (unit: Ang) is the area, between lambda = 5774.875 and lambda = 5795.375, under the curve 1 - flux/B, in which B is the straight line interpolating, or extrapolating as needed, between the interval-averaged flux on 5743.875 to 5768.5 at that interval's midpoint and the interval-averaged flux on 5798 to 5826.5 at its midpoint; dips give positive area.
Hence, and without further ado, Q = 1.0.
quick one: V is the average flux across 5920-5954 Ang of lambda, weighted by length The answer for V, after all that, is 7.43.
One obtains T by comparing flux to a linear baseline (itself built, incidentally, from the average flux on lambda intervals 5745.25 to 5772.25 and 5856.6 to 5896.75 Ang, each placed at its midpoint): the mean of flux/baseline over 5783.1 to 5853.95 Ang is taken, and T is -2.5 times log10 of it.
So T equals -0.09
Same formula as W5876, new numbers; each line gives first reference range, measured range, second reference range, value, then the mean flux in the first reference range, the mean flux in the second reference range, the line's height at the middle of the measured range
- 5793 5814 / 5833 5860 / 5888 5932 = 0.94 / 7.87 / 7.02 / 7.53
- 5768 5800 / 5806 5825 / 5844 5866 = -2.02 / 7.28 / 7.04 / 7.17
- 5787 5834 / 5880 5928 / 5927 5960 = 3.56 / 7.76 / 7.39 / 7.5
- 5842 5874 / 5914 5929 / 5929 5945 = 0.29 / 6.93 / 7.45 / 7.35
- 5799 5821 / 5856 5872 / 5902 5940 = 1.87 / 8.09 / 7.28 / 7.7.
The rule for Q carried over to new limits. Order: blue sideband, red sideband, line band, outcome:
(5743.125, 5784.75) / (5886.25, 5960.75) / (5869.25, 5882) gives -0.6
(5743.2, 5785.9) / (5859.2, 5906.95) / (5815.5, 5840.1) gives -2.5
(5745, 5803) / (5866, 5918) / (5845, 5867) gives 0.2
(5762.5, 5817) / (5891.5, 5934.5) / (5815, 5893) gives 0.3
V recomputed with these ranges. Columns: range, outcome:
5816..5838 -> 7.86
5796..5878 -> 7.5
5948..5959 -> 7.57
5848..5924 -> 6.96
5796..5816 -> 7.94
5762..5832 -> 7.56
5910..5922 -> 7.39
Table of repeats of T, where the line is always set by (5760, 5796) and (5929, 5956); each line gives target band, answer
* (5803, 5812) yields -0.14 mag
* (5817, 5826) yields -0.07 mag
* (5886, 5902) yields 0.14 mag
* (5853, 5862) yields 0.16 mag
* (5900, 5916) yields 0.06 mag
